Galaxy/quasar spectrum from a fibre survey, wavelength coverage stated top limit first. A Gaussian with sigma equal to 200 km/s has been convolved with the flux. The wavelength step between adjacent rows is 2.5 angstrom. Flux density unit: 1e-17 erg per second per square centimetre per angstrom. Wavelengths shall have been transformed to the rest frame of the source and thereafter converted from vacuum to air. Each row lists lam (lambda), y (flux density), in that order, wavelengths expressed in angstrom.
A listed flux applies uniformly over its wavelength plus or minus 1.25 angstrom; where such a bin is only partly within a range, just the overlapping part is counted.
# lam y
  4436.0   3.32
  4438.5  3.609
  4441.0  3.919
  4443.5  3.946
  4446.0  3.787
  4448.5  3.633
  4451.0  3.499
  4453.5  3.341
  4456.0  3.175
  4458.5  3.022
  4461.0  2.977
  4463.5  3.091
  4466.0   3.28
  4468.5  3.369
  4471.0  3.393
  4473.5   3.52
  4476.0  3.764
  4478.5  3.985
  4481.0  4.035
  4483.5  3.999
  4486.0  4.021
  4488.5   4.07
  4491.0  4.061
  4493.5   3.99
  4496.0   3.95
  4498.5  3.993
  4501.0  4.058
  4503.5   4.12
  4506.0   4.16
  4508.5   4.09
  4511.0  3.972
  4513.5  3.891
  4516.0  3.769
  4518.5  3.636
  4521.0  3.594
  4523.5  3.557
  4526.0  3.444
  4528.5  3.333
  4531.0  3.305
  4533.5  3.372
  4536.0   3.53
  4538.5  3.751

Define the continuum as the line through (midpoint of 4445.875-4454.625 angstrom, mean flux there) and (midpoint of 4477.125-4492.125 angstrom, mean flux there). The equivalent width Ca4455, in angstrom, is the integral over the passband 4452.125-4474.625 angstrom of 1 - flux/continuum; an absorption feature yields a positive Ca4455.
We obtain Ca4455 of 2.9 angstrom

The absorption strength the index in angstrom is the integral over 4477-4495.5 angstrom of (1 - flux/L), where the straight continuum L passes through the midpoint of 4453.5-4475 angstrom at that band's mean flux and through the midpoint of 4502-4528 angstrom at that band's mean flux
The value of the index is -2.81 angstrom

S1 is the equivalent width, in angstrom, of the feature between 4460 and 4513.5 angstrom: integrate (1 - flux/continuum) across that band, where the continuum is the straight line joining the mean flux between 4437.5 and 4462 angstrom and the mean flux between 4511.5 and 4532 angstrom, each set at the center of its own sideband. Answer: -4.1 angstrom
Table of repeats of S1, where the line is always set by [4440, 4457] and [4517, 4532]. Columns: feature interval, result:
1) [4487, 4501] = -1.9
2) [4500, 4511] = -1.8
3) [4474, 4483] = -0.8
